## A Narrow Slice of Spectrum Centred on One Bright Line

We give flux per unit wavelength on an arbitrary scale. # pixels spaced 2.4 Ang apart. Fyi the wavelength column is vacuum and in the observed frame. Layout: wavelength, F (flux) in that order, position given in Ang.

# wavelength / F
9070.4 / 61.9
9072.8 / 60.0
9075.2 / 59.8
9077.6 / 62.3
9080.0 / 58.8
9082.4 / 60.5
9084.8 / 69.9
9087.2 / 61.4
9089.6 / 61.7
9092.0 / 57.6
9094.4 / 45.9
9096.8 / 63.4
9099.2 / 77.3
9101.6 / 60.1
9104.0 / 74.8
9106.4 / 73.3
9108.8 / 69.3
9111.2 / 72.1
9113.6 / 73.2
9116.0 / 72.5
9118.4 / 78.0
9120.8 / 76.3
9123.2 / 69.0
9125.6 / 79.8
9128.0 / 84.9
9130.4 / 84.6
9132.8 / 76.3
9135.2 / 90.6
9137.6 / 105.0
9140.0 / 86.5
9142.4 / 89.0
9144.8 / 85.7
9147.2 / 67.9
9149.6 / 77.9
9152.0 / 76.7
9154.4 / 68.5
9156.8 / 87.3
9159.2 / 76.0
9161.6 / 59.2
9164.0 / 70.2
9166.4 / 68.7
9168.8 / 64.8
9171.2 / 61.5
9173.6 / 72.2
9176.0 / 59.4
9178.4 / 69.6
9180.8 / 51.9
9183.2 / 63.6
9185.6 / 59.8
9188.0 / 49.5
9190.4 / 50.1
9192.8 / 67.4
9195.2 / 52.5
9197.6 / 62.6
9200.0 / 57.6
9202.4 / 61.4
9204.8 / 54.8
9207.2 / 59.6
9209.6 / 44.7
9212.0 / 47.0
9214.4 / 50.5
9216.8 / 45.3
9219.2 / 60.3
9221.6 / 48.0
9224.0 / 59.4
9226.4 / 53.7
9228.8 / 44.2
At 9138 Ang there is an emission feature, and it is C III] 1909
